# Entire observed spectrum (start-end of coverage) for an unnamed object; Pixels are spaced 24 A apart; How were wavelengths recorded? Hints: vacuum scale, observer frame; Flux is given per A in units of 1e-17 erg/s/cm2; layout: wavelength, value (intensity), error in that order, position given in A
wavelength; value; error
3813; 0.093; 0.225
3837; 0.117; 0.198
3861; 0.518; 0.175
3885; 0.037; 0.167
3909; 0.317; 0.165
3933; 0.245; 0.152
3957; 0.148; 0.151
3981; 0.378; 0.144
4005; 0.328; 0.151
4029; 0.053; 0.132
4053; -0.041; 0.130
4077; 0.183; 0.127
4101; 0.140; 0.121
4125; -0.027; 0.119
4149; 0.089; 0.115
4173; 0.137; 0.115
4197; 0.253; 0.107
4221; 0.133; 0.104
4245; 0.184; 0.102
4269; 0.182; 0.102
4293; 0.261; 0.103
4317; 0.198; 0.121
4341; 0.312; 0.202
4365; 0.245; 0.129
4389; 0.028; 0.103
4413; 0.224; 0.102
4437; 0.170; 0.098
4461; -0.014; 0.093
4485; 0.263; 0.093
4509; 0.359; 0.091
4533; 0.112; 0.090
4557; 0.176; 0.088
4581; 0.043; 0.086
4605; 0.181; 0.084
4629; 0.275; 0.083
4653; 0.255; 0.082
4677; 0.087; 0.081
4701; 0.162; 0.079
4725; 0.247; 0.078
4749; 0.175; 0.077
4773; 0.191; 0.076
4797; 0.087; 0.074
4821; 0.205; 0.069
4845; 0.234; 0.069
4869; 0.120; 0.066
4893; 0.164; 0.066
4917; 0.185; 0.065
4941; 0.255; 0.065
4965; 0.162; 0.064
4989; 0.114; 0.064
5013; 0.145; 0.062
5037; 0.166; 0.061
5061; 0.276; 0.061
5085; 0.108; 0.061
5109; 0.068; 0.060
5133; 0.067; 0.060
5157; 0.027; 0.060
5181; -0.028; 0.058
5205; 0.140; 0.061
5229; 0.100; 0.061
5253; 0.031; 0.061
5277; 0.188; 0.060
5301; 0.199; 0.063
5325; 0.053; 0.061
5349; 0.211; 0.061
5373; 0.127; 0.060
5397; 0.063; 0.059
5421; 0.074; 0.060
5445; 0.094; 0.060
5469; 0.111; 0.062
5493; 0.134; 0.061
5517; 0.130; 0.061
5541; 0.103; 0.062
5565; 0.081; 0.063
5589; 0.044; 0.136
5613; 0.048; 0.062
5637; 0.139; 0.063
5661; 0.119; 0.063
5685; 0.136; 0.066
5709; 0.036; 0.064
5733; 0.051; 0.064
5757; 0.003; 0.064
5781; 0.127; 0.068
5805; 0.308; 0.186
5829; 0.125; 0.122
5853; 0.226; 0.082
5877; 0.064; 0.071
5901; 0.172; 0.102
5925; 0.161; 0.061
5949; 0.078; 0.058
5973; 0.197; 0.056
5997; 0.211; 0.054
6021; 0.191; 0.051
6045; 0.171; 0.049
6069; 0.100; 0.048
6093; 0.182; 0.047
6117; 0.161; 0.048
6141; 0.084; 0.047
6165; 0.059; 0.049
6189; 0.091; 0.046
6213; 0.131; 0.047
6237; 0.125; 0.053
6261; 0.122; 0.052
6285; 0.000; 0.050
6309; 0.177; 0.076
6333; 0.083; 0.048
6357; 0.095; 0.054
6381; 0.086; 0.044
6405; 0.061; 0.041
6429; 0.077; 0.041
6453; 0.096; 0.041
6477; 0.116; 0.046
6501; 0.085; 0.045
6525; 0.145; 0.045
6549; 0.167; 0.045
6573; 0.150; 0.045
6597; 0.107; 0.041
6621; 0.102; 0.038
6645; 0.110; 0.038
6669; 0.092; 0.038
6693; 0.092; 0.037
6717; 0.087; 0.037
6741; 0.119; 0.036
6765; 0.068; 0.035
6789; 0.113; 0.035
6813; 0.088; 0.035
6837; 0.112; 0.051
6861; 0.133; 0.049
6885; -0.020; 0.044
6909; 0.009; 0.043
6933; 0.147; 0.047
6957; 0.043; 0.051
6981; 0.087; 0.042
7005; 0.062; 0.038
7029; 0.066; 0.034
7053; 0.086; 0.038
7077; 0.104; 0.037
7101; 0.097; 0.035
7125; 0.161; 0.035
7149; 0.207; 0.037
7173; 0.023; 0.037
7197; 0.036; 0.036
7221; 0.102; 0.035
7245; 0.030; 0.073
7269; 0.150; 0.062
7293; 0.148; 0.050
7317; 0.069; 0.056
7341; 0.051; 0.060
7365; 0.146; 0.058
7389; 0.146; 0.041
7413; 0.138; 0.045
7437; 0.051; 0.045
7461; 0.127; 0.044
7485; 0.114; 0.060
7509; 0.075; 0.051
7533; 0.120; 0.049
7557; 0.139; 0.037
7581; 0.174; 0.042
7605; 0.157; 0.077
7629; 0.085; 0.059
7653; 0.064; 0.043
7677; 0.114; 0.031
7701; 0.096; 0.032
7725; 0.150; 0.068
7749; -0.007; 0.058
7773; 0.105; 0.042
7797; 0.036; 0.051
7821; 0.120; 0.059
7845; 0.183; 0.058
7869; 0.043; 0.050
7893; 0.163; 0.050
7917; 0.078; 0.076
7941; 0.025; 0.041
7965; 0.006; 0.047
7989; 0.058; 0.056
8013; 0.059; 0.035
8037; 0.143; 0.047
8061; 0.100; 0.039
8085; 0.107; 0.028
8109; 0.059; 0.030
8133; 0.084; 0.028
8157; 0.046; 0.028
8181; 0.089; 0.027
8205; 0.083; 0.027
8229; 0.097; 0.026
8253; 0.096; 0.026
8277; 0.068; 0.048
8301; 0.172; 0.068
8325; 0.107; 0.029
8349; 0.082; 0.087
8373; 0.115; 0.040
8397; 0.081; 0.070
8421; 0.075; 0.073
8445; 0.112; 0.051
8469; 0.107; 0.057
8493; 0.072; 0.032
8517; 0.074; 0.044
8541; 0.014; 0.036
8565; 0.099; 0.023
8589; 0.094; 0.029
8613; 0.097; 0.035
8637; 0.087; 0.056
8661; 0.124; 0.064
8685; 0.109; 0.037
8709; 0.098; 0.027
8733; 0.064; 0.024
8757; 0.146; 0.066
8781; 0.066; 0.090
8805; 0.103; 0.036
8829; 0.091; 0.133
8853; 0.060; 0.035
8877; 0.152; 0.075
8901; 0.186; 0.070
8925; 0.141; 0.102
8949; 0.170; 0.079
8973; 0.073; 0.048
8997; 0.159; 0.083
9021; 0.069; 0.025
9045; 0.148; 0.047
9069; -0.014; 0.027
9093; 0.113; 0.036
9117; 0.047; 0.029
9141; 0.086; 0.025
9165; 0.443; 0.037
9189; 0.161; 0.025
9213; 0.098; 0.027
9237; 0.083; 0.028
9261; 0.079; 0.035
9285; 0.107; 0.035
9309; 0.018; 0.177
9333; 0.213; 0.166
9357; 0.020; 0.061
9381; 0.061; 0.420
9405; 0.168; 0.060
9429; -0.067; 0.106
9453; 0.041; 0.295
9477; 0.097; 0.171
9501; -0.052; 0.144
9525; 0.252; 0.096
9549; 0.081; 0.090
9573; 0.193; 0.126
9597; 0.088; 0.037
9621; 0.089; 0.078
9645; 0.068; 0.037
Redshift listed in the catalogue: 1.46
